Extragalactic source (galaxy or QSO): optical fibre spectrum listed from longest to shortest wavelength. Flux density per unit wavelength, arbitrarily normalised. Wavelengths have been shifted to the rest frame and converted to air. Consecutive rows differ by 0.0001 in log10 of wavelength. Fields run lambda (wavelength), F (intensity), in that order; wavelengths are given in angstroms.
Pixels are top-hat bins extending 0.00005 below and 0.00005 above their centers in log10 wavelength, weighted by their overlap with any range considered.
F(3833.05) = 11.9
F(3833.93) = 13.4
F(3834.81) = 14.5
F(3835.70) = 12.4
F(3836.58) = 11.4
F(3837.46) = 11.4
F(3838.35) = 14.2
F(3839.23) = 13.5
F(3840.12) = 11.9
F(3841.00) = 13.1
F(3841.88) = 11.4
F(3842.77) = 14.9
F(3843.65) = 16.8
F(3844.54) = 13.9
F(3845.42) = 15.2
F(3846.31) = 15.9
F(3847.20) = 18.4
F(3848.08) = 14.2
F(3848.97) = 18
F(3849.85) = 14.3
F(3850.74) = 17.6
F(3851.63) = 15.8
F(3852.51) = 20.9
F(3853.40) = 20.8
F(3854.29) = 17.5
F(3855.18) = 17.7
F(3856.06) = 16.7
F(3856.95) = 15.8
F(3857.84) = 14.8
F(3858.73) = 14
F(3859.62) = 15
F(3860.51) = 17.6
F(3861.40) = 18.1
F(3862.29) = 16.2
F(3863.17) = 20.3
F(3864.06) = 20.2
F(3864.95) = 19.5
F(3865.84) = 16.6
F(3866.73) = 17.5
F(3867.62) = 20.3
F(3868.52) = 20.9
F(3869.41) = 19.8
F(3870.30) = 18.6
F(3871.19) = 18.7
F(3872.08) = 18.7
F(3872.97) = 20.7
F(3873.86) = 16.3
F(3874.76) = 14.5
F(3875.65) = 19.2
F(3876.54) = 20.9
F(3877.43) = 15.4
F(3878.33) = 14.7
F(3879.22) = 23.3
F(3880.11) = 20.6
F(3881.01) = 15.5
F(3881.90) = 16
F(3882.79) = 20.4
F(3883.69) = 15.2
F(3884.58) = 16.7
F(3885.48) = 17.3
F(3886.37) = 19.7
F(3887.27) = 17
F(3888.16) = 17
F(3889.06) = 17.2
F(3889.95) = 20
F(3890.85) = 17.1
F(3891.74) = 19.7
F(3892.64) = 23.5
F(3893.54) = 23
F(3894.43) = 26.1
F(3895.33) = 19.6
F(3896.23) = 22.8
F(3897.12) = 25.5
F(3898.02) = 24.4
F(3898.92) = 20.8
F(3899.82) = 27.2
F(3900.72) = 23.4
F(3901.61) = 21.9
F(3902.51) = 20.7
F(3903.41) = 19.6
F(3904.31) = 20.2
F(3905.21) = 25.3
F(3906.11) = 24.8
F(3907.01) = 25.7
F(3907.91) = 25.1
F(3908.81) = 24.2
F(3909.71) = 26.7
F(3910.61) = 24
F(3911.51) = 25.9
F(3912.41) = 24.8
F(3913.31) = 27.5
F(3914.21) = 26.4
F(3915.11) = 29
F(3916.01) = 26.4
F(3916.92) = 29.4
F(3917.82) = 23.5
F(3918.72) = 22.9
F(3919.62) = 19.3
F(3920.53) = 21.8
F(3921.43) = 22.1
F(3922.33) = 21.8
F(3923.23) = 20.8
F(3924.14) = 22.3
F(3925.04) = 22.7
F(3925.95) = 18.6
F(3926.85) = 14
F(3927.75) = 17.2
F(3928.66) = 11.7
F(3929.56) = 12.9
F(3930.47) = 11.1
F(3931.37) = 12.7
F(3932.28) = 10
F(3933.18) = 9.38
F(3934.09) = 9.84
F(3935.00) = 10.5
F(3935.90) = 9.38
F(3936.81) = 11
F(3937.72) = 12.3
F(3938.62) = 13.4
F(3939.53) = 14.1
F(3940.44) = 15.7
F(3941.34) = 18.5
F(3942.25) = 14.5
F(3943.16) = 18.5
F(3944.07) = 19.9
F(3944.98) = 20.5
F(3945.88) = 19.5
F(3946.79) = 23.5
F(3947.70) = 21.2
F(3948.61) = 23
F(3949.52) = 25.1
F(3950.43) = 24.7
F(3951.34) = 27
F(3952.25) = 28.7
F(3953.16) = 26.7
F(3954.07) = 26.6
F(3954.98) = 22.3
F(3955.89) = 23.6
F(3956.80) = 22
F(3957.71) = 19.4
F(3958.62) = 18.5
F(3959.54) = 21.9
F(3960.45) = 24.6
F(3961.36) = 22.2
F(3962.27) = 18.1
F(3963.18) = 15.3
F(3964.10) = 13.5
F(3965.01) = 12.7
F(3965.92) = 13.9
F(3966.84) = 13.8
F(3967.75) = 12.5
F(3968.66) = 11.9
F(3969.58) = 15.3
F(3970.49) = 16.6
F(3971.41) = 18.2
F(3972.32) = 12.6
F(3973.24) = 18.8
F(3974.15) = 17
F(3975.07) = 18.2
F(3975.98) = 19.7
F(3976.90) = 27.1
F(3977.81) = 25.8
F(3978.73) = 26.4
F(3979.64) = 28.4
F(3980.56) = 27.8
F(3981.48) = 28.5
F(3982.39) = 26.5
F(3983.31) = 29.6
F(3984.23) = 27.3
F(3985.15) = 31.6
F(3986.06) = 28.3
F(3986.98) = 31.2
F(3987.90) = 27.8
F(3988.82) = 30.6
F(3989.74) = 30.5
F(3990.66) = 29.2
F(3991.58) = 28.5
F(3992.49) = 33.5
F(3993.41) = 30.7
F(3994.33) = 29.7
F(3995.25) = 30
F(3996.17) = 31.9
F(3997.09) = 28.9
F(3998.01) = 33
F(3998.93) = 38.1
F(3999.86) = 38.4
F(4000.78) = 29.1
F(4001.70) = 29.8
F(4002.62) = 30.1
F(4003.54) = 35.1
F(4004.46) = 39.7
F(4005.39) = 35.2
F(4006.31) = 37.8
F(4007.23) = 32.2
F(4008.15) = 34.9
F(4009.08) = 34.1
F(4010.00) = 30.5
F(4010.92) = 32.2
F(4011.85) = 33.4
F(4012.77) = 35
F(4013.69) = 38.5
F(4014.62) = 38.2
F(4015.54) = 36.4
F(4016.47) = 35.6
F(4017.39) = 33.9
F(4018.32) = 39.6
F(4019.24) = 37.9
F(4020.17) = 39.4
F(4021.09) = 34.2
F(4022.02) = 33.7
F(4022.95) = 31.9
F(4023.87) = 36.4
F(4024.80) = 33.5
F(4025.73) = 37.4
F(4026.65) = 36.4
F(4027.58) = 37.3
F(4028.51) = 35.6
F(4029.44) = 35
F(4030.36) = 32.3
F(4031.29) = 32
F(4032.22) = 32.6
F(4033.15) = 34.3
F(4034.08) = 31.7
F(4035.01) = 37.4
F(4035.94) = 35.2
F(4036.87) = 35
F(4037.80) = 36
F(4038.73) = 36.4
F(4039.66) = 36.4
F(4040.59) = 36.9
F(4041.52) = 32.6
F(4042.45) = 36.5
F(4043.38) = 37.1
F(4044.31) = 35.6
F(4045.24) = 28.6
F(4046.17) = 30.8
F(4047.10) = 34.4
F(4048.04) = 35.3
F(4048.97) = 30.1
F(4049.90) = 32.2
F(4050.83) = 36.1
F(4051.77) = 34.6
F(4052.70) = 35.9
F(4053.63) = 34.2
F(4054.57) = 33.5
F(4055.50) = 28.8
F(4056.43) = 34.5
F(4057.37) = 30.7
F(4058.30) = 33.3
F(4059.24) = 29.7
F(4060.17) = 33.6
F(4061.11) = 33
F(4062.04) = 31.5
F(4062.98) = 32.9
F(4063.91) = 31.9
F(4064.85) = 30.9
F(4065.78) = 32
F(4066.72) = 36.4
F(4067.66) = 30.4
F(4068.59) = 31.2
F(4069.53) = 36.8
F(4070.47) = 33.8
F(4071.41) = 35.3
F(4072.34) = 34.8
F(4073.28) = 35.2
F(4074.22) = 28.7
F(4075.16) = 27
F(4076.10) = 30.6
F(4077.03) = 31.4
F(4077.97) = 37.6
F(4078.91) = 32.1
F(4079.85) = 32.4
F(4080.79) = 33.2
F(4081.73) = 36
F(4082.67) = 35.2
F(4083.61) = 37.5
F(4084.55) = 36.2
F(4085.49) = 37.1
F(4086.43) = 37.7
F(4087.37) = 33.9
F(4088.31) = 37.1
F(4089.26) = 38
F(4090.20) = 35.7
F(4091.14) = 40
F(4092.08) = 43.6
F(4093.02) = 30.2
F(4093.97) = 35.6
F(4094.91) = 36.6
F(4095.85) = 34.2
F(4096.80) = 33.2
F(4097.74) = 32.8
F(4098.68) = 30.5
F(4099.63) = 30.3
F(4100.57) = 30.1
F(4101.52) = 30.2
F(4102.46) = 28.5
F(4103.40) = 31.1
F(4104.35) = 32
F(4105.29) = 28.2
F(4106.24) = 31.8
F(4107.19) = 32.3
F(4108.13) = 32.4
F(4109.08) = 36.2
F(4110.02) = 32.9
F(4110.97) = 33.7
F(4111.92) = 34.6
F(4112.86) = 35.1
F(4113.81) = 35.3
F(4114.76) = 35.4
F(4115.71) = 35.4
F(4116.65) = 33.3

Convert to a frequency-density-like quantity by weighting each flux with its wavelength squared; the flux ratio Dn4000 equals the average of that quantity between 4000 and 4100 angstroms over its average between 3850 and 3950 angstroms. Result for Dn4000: 1.92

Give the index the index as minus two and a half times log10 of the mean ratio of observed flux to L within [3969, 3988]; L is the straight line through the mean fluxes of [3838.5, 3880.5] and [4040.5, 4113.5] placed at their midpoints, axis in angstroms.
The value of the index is 0.10 mag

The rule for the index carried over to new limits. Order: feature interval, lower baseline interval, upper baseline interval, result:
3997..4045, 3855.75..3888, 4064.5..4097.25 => -0.18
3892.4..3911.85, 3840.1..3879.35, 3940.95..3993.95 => -0.22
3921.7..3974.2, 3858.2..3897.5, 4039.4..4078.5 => 0.35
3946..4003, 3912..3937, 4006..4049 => 0.09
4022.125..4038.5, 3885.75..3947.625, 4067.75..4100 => -0.17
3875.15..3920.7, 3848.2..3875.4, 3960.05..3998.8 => -0.11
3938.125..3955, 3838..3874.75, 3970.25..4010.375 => 0.18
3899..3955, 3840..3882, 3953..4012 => 0.07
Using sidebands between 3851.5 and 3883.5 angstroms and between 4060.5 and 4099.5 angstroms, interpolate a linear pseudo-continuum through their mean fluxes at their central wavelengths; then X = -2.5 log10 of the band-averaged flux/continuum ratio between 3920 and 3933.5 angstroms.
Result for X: 0.32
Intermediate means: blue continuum 18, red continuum 34.1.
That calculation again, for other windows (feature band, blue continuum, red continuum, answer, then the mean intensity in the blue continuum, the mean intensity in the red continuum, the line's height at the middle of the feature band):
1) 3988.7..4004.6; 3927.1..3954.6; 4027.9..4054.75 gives -0.192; 17.3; 34.3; 26.7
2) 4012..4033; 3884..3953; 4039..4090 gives -0.190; 20.3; 33.7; 29.9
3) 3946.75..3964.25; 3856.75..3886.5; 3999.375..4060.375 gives 0.181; 17.9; 34.4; 26.7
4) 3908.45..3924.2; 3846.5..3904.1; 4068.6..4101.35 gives -0.120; 18.9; 34.3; 21.9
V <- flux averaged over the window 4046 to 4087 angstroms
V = 33.4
